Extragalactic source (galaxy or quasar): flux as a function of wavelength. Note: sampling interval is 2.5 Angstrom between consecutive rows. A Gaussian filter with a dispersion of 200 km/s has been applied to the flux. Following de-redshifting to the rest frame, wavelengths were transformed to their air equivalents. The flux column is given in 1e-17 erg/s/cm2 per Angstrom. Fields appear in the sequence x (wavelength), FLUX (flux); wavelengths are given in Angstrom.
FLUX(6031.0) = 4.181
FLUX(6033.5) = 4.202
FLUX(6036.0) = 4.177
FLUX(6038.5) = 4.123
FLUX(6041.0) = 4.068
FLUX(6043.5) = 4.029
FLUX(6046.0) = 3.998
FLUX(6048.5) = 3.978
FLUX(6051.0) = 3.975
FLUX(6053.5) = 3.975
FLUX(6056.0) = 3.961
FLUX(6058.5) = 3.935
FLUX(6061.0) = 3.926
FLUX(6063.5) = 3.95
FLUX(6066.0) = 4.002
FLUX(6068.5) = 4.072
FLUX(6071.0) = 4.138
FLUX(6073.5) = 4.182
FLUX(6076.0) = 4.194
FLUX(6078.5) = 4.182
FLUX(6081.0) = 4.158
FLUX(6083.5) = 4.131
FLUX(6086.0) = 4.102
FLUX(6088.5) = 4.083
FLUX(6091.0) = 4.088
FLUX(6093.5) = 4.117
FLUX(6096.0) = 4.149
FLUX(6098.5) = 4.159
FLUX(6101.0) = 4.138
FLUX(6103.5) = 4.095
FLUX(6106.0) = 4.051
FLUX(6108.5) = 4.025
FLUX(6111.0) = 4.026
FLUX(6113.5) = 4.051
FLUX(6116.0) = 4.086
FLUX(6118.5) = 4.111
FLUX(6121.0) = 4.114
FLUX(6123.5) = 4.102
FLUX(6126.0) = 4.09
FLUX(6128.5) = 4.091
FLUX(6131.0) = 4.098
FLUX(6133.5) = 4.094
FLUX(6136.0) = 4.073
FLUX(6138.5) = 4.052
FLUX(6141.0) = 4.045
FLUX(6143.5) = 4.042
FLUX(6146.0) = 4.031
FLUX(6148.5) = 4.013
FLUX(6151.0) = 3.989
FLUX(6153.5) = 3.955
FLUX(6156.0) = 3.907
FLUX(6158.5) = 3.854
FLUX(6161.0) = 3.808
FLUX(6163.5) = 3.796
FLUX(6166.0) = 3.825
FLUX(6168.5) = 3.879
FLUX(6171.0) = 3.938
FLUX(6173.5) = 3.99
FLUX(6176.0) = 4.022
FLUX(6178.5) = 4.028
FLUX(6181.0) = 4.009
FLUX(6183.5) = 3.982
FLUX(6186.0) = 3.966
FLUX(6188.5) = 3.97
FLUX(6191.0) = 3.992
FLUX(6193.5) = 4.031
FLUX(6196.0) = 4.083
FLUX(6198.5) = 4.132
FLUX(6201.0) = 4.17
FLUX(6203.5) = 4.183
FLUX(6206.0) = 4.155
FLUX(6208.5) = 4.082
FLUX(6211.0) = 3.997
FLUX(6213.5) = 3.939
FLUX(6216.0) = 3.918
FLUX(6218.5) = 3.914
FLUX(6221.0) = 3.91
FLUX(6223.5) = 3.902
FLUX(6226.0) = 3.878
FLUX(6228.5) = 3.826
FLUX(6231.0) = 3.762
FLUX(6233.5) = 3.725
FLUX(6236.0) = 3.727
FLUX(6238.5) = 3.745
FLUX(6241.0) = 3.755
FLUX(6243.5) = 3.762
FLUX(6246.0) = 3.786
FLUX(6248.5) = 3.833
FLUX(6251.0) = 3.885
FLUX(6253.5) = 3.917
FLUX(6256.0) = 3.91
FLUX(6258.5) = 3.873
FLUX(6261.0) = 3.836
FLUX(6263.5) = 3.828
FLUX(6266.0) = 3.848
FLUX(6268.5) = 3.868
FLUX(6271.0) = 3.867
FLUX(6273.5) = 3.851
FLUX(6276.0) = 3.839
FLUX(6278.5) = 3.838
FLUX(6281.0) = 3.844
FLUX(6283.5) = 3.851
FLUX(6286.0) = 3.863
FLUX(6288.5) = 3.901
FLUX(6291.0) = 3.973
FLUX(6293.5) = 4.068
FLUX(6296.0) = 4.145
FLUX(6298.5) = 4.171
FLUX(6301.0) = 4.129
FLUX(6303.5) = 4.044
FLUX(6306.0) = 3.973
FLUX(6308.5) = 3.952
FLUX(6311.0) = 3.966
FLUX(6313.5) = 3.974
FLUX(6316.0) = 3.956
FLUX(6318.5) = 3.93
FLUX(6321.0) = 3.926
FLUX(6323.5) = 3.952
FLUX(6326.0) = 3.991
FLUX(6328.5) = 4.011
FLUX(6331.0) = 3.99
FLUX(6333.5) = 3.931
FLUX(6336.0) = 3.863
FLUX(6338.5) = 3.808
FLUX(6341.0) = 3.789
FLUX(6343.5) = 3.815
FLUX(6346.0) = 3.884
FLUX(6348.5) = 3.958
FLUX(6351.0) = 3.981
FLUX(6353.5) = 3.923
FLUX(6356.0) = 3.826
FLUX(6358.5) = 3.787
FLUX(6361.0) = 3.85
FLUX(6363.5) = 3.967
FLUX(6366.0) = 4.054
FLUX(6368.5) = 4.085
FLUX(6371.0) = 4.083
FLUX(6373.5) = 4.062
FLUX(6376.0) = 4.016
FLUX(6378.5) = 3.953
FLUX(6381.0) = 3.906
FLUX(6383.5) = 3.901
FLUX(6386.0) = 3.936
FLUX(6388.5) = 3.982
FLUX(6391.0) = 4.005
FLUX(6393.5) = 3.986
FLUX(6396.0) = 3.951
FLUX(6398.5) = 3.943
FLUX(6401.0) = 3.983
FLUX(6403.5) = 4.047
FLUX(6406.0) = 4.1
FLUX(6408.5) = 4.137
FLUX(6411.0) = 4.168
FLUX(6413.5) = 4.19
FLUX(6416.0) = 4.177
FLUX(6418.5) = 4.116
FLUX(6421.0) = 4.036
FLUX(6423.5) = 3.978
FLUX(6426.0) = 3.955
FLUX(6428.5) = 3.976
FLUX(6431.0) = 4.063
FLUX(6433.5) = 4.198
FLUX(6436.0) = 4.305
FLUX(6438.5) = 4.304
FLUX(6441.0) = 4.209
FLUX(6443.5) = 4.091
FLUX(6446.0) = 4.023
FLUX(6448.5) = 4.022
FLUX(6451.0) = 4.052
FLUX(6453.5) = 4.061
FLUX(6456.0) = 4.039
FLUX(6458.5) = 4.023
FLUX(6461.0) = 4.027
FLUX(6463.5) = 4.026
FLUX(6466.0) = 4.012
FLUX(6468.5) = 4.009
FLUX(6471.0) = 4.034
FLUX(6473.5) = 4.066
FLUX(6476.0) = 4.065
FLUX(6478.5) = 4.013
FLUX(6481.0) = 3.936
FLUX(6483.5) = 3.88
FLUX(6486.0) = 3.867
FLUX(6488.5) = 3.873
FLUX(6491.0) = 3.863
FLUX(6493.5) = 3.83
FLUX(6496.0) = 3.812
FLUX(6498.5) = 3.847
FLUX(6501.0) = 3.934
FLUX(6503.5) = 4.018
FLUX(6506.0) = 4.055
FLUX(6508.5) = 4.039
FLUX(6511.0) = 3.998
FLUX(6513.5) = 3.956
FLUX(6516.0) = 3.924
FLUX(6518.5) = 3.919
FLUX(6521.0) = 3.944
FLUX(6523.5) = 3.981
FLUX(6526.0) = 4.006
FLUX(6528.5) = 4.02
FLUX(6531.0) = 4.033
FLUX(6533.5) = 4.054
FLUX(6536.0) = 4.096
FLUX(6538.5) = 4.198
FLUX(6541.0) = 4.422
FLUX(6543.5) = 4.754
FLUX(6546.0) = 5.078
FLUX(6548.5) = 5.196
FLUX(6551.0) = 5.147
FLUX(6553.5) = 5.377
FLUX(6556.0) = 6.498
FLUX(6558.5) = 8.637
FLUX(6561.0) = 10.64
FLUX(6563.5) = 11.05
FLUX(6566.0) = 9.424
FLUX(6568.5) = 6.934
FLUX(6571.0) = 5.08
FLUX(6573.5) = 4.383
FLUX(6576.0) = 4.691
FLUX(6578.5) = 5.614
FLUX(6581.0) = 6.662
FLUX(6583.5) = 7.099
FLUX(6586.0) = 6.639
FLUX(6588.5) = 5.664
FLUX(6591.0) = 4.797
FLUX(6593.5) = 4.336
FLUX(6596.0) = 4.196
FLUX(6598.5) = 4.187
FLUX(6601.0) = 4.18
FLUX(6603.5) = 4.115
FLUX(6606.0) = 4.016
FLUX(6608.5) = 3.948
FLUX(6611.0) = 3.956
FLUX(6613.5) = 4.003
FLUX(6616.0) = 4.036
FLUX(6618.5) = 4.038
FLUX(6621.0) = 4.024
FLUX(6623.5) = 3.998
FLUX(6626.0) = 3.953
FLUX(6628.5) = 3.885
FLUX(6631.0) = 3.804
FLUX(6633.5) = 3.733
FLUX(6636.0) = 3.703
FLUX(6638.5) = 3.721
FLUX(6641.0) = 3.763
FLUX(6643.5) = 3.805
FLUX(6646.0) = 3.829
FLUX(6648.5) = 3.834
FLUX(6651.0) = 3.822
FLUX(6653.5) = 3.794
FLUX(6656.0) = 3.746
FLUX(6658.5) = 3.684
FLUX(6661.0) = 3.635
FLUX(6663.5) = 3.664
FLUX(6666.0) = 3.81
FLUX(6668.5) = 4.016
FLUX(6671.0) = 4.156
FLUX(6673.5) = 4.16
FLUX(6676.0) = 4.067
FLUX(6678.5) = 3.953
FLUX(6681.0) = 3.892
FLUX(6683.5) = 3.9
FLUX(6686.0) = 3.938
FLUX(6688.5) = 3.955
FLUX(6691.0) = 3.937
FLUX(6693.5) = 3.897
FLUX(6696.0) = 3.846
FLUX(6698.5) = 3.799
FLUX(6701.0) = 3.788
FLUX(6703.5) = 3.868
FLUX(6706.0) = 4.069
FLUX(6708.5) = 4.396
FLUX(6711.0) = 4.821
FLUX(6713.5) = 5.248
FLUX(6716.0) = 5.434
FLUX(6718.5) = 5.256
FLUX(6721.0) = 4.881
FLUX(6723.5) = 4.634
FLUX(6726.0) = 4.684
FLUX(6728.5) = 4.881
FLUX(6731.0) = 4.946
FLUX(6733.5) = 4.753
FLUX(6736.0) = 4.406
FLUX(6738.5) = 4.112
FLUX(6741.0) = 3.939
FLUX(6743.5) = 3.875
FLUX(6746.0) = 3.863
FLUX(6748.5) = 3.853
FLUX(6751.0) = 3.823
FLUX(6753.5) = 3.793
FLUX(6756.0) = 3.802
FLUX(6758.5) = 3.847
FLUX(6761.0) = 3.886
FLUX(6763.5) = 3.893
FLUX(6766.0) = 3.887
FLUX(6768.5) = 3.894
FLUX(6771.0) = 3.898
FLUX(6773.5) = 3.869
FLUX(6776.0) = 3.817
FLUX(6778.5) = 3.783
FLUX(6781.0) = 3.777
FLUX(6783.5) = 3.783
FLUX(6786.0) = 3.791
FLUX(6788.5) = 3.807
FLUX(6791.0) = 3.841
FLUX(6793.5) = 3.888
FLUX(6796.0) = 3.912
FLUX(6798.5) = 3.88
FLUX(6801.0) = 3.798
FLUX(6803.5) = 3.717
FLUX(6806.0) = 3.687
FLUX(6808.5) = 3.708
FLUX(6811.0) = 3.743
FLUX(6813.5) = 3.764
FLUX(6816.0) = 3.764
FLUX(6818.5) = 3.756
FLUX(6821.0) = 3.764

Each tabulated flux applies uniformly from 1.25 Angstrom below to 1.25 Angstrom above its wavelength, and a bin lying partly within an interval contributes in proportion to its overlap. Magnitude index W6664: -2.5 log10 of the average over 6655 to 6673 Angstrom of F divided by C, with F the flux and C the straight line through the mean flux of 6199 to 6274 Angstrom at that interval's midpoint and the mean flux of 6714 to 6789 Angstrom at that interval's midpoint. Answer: 0.08 mag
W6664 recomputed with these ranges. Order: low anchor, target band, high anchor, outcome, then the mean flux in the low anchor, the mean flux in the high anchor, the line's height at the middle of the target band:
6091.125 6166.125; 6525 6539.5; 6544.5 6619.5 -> 0.324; 4.04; 5.66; 5.48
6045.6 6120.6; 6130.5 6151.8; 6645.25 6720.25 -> 0.006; 4.07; 4.08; 4.07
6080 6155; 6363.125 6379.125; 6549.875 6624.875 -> 0.207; 4.08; 5.58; 4.89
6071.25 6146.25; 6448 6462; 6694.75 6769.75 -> 0.042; 4.1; 4.27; 4.2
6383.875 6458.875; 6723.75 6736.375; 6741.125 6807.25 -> -0.224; 4.07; 3.84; 3.86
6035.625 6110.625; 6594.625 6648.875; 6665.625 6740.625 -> 0.090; 4.07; 4.32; 4.29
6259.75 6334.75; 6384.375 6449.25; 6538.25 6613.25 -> 0.154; 3.94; 5.69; 4.7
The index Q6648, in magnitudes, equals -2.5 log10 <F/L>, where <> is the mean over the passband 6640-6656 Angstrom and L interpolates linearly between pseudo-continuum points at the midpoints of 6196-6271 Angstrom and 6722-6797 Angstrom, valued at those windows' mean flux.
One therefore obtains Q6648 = 0.056 mag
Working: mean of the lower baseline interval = 3.9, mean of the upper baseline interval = 4.03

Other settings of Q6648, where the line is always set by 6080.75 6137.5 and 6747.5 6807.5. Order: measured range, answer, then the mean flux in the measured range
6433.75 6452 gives -0.05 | 4.15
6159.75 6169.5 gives 0.07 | 3.83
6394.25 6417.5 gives -0.03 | 4.08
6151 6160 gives 0.04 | 3.91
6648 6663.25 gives 0.04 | 3.74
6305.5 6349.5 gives 0.02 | 3.93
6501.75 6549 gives -0.07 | 4.18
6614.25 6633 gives -0.02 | 3.95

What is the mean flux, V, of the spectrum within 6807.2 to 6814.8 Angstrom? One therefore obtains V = 3.74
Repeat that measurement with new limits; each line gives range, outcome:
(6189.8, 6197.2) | 4.04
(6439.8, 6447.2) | 4.11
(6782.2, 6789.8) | 3.79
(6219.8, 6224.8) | 3.91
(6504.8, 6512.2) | 4.03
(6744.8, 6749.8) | 3.86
